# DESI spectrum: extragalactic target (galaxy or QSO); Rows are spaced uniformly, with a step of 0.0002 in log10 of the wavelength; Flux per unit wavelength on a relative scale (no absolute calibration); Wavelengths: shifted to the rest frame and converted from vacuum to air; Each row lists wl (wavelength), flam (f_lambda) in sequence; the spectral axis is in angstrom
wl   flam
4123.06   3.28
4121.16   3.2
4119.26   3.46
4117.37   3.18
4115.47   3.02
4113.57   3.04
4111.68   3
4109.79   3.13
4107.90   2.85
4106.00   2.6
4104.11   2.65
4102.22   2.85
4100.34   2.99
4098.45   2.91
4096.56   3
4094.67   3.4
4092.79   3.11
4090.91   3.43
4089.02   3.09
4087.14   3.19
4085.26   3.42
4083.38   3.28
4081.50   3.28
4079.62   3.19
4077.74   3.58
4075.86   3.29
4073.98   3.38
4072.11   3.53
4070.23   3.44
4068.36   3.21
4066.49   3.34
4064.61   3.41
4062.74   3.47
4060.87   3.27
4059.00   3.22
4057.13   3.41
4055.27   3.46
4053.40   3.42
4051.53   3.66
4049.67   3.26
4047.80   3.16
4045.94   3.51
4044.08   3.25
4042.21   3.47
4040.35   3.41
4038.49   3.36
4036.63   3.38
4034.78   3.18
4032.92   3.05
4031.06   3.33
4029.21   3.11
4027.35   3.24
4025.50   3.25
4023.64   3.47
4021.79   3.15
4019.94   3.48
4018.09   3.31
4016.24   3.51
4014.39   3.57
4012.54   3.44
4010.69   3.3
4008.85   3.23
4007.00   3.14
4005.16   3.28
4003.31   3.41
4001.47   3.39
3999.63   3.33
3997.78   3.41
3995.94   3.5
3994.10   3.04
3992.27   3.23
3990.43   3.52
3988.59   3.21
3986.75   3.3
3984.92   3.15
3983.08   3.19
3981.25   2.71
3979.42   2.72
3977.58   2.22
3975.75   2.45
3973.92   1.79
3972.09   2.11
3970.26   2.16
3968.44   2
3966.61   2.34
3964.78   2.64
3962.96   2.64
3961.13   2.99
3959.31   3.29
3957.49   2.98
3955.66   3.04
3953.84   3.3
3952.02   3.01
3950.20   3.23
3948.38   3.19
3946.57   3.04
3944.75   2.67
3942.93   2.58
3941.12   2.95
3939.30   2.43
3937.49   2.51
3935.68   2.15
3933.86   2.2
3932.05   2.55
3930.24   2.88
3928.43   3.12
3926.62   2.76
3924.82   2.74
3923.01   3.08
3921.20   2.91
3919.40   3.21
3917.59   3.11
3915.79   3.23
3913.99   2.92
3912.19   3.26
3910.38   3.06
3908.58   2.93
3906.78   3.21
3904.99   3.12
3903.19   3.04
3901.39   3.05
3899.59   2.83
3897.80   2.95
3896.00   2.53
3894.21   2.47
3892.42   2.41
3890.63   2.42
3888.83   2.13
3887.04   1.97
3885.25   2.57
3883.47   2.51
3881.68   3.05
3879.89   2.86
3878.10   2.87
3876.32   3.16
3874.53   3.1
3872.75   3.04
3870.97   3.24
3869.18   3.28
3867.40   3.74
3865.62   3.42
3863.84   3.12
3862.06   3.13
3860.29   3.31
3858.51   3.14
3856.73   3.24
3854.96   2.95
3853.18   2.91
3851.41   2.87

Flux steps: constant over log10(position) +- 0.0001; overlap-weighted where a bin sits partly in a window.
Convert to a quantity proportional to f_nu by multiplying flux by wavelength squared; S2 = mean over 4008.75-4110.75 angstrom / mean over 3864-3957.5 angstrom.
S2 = 1.2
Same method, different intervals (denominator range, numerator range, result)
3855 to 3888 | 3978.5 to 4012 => 1.13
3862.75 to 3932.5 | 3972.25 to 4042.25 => 1.15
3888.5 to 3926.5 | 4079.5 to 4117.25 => 1.17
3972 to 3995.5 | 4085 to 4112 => 1.12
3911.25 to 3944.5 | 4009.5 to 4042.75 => 1.25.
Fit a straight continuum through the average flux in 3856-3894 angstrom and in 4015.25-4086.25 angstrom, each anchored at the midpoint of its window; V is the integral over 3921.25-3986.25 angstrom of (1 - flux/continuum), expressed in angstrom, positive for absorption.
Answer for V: 8.3 angstrom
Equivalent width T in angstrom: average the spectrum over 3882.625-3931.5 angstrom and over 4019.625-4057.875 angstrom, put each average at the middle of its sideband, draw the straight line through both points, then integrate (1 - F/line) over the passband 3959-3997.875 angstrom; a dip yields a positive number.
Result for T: 4.1 angstrom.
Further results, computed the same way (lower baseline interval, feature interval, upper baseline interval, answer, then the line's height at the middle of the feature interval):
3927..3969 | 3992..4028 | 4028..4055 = -2.2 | 3.14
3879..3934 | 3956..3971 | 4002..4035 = 2.0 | 3.07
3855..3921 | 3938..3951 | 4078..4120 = 0.6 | 3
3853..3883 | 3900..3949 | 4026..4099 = 4.8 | 3.19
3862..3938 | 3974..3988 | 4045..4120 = 1.2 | 3.03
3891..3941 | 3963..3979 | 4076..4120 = 3.7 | 2.92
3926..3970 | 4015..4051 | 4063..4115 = -3.7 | 3.01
